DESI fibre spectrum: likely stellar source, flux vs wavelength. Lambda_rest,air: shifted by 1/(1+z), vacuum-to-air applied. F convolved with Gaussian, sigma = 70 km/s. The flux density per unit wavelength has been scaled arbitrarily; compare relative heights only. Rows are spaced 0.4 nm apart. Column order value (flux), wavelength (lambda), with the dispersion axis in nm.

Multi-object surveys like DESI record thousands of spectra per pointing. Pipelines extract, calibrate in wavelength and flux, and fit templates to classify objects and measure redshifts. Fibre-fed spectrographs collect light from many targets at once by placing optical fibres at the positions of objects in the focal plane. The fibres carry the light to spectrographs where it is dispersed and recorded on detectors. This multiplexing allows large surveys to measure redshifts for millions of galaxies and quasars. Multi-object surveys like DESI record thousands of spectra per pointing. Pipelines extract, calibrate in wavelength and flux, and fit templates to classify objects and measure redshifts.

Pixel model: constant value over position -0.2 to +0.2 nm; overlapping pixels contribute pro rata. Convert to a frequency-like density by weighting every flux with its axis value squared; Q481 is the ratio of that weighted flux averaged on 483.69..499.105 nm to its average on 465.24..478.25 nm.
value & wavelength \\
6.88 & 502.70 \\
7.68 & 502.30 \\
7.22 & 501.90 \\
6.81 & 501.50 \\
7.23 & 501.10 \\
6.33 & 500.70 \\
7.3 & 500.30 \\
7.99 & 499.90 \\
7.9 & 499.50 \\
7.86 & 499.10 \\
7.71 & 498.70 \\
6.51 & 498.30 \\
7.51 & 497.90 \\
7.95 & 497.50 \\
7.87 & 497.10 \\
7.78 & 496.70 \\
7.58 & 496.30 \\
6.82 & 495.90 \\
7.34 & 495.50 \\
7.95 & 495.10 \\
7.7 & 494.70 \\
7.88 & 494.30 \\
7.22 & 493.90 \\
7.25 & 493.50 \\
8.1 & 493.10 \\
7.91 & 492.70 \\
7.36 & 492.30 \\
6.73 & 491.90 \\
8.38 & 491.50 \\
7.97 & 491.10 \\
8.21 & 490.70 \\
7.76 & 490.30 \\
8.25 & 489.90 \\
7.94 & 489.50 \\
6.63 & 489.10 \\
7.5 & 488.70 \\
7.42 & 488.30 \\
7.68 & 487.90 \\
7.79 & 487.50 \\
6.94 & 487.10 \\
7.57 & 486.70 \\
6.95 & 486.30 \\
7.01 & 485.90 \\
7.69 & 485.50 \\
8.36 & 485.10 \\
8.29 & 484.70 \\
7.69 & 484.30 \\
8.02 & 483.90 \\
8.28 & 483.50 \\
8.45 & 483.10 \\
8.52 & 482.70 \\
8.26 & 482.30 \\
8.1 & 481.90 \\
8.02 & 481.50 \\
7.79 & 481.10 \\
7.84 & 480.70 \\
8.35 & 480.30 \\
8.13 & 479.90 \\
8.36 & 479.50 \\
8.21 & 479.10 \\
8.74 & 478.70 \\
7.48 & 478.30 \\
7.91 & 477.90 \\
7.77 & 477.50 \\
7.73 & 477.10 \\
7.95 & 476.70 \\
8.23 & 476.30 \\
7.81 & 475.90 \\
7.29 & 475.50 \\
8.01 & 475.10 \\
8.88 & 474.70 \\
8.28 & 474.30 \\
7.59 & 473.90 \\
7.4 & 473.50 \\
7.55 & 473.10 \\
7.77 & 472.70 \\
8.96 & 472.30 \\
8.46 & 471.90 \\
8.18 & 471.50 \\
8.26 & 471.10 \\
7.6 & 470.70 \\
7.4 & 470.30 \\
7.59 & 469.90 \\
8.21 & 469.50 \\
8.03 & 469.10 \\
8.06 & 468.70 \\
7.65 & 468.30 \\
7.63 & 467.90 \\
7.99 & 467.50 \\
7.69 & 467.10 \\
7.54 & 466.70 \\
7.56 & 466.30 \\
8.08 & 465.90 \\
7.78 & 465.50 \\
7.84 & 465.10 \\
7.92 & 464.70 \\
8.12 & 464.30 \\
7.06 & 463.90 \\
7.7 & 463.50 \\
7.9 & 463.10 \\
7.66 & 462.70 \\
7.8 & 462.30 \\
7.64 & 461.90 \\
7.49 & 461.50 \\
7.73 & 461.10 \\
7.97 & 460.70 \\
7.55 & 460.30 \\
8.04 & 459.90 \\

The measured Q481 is 1.05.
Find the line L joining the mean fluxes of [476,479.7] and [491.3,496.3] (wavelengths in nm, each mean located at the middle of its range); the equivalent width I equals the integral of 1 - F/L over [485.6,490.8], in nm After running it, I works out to 0.15 nm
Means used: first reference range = 8.04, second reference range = 7.55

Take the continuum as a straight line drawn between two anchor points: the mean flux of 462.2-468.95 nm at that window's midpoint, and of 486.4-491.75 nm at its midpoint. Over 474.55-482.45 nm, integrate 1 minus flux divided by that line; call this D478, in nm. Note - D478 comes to -0.33 nm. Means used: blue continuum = 7.76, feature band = 8.04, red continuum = 7.67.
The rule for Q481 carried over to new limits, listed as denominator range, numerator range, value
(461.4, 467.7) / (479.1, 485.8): 1.13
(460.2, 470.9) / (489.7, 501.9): 1.11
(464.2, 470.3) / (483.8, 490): 1.05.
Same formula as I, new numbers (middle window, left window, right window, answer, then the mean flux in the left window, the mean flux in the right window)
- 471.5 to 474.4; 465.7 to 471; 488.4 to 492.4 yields -0.09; 7.78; 7.67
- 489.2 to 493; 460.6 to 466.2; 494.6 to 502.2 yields -0.15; 7.76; 7.44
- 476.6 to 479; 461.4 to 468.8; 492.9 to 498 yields -0.08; 7.74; 7.61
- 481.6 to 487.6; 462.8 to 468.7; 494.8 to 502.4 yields -0.23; 7.76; 7.44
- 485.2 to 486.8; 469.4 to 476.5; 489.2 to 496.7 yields 0.09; 7.97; 7.67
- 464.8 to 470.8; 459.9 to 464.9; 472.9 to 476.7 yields 0.01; 7.72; 7.9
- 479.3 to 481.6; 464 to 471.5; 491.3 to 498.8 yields -0.11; 7.83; 7.55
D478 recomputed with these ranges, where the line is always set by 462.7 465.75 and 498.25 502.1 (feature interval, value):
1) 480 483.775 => -0.32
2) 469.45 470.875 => 0.01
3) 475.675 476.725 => -0.05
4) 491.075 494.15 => -0.08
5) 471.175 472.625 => -0.15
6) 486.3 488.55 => 0.01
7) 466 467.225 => 0.02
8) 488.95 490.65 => -0.06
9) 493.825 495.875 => -0.05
